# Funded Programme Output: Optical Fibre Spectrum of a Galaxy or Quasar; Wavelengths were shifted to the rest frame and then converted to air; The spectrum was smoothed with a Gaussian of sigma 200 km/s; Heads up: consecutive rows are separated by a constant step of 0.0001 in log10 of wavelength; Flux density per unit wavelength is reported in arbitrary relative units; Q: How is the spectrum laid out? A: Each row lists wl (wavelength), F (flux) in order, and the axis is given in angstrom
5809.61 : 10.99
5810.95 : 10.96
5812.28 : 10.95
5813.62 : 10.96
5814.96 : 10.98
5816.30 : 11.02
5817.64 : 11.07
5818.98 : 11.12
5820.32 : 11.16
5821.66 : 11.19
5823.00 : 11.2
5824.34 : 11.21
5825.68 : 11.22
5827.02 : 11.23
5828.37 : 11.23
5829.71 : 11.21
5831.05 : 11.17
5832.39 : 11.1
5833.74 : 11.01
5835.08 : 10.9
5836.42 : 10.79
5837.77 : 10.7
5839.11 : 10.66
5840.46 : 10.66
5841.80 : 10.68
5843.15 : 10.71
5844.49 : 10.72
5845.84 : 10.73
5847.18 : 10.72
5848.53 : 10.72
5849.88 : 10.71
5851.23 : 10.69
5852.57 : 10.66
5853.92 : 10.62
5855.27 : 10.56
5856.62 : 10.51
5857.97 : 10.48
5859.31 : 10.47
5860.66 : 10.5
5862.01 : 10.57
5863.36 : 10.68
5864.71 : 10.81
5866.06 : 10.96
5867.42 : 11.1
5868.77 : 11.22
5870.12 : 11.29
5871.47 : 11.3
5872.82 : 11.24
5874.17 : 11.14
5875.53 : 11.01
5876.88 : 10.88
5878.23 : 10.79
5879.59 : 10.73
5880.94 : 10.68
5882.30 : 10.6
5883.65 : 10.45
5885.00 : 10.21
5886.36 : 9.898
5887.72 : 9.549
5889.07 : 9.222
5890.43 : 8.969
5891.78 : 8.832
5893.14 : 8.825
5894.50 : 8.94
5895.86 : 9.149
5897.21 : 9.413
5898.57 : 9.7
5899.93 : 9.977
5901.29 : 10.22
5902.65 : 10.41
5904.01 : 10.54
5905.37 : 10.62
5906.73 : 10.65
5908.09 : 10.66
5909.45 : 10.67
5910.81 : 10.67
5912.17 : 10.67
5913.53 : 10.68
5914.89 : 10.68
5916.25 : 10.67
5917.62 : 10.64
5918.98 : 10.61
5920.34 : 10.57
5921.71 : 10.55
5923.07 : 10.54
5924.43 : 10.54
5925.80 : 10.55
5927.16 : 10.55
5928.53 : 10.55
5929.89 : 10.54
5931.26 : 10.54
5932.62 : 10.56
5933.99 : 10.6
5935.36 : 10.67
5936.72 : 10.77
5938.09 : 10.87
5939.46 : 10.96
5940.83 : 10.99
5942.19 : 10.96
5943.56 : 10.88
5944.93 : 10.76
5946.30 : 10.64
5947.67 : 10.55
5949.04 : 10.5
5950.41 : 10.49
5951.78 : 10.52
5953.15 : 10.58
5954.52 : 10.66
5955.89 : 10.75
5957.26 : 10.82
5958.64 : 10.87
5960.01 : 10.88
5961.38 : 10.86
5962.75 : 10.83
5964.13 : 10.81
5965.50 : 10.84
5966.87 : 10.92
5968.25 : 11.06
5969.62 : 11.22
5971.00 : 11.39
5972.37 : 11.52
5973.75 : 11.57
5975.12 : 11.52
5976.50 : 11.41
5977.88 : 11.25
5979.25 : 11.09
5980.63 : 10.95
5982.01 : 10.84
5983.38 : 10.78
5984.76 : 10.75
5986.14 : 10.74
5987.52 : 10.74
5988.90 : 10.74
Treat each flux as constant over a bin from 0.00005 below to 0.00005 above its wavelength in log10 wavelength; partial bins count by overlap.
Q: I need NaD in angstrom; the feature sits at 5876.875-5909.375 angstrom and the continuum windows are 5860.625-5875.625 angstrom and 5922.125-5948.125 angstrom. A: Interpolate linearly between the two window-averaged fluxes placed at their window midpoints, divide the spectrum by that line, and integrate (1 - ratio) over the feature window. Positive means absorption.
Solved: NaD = 2.7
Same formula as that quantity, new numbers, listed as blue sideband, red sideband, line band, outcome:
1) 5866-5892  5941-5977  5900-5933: 0.4 angstrom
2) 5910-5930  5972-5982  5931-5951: 0.2 angstrom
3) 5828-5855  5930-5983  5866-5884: -0.2 angstrom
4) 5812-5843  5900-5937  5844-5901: 2.2 angstrom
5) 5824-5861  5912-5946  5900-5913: 0.2 angstrom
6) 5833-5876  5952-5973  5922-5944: 0.4 angstrom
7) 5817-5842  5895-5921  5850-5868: 0.2 angstrom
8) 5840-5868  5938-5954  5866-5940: 1.9 angstrom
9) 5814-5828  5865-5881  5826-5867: 1.1 angstrom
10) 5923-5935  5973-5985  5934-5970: 0.1 angstrom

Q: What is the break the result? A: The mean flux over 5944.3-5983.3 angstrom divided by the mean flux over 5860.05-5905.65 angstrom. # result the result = 1.06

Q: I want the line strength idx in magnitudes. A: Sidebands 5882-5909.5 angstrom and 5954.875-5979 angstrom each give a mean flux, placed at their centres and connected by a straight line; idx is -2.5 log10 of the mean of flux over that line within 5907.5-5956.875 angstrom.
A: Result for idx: -0.02 mag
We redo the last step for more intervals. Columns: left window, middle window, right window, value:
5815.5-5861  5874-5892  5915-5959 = 0.06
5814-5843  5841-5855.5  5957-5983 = 0.03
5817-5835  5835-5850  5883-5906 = 0.01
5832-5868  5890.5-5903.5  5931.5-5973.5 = 0.14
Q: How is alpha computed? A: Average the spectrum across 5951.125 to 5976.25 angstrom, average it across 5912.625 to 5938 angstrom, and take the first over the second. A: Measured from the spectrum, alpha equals 1.04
